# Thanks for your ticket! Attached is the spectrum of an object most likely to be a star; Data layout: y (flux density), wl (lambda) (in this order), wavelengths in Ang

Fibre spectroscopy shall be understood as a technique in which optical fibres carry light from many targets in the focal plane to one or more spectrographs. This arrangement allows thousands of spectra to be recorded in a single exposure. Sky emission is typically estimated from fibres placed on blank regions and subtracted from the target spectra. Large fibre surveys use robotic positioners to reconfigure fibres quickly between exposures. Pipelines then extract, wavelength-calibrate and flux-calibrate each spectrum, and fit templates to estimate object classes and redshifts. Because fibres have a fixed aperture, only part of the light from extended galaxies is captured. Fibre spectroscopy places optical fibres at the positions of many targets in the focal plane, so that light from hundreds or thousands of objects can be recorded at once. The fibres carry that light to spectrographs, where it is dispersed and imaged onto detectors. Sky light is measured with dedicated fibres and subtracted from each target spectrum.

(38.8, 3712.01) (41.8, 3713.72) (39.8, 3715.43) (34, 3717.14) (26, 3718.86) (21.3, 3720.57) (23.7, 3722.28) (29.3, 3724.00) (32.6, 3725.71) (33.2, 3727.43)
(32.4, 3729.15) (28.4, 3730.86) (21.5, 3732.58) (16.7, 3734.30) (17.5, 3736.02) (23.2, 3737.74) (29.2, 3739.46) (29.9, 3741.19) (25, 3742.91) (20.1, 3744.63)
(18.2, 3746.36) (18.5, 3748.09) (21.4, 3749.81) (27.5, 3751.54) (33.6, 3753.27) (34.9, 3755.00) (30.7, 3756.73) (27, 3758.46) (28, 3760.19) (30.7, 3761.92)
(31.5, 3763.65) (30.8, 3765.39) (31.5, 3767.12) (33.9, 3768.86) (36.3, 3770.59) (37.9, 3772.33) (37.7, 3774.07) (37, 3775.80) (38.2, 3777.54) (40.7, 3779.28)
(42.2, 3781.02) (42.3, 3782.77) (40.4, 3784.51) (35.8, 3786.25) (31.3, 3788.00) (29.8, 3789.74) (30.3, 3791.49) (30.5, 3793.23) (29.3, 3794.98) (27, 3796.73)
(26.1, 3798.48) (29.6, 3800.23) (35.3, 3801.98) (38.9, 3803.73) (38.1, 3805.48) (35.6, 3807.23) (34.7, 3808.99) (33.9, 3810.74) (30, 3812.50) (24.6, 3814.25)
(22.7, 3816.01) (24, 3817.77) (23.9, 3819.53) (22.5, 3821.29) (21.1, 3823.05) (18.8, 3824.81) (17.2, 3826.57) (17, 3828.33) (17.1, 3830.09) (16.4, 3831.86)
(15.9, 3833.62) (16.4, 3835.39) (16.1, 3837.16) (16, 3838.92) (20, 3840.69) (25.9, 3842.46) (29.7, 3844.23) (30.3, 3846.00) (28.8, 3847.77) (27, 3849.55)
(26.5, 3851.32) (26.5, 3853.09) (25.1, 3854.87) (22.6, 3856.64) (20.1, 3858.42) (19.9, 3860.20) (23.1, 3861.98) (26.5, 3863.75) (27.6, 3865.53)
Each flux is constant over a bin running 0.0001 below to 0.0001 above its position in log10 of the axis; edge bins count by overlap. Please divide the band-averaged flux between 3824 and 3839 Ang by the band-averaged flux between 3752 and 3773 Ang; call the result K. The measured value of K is 0.5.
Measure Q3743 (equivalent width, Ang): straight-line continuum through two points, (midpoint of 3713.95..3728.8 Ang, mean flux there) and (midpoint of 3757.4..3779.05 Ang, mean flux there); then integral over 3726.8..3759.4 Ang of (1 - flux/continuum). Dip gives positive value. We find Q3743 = 6.4 Ang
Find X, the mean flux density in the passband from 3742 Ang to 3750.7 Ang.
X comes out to 20.7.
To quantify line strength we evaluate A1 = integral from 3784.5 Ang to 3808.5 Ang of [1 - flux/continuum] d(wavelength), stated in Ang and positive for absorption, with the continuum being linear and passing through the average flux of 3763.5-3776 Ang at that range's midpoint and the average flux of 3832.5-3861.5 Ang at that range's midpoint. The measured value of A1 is -1.56 Ang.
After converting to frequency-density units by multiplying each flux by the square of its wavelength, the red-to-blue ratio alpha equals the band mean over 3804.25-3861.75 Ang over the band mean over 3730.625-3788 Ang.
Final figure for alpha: 0.82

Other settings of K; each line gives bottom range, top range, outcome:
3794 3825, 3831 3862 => 0.78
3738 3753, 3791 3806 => 1.31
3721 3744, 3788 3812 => 1.23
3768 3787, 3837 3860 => 0.63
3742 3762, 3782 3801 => 1.22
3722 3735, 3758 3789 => 1.28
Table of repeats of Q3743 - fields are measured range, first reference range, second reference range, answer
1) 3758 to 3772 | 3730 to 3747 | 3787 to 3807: -2.4 Ang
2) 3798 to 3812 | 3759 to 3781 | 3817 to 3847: -4.0 Ang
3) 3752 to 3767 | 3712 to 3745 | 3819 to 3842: -3.4 Ang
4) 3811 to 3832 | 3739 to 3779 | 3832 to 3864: 2.8 Ang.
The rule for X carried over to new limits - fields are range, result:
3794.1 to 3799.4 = 27.5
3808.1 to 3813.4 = 32.8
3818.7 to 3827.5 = 20.7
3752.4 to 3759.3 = 31.5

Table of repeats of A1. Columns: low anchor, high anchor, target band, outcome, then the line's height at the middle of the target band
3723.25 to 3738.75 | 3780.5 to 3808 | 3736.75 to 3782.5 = -1.5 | 29.6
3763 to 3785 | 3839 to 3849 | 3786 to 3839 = 9.0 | 31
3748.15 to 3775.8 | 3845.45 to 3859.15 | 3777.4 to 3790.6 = -3.3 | 30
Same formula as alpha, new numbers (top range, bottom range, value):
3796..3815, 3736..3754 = 1.37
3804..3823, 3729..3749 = 1.31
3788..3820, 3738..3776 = 1.06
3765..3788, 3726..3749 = 1.56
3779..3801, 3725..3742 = 1.30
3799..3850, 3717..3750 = 1.05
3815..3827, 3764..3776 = 0.64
